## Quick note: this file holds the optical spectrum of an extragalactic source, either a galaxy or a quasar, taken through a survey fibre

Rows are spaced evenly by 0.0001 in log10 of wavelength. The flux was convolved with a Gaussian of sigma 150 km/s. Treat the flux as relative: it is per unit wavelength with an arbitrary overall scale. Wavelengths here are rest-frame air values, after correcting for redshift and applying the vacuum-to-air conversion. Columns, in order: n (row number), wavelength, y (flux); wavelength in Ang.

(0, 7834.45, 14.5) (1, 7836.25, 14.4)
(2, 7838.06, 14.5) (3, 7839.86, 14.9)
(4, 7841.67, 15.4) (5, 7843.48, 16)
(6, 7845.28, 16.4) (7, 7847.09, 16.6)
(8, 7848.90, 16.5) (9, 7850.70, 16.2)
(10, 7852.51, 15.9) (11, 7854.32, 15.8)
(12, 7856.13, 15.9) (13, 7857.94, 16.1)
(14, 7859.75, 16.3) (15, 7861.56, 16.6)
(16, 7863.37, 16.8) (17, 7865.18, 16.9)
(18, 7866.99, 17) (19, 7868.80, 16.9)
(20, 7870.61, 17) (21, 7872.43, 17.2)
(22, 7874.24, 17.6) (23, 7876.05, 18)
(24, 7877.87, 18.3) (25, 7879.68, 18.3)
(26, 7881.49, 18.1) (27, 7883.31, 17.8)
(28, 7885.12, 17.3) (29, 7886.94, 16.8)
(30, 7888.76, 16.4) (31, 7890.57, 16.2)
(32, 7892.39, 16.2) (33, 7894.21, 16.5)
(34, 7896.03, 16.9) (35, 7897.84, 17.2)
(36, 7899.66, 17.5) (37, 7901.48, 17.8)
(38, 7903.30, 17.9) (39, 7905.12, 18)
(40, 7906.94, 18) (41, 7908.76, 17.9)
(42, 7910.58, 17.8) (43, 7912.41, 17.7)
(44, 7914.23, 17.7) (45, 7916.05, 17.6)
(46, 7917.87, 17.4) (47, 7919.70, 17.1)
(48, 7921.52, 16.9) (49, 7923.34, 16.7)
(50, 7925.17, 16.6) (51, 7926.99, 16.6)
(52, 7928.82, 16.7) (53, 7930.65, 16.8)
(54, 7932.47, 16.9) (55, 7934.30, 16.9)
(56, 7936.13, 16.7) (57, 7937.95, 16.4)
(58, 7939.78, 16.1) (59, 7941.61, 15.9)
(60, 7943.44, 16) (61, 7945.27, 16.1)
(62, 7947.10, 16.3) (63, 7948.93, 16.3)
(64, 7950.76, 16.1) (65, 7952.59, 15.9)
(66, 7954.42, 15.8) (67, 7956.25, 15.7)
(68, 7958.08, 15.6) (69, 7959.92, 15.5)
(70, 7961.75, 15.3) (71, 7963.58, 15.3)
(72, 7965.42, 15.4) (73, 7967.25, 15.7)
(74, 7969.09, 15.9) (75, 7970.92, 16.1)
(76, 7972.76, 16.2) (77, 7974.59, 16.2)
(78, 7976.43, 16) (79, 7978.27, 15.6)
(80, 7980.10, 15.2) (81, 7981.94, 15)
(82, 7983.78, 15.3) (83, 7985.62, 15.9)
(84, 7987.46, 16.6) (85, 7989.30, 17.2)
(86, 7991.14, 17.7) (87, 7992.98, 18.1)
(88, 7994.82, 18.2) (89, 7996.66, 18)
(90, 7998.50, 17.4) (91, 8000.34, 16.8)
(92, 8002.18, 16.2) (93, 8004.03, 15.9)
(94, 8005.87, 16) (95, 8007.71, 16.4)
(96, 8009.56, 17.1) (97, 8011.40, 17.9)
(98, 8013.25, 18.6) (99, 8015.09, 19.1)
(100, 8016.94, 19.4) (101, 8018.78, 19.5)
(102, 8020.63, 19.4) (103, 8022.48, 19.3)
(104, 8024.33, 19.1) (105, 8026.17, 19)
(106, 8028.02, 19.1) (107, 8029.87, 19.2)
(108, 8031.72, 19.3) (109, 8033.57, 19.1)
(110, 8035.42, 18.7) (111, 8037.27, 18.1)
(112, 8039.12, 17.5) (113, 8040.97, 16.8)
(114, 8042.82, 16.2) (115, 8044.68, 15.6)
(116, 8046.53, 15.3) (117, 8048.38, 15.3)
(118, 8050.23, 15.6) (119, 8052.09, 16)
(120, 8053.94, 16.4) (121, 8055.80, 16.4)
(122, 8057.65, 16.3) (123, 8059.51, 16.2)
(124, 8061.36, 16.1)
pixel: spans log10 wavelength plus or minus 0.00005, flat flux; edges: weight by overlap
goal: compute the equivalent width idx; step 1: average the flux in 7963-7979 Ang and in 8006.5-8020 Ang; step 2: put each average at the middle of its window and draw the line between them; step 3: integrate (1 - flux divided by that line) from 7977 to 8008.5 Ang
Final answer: 1.0 Ang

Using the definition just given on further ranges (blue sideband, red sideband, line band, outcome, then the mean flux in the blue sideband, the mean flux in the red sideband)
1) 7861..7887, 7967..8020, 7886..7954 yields 1.3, 17.4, 16.9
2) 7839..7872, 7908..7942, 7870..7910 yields -1.9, 16.3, 17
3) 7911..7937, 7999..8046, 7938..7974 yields 3.0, 17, 17.9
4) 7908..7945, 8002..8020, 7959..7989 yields 2.8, 16.9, 17.7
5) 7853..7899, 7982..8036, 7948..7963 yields 1.5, 17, 17.9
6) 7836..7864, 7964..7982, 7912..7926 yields -1.2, 15.9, 15.8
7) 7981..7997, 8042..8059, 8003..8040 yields -4.6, 16.8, 15.9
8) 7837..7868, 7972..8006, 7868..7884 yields -1.5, 16.1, 16.5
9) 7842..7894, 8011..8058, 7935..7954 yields 1.2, 16.8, 17.8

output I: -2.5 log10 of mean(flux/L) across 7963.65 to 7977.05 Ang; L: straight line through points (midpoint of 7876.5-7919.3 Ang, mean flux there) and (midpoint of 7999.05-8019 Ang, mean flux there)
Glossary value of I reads 0.10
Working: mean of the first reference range 17.4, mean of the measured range 15.9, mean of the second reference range 17.5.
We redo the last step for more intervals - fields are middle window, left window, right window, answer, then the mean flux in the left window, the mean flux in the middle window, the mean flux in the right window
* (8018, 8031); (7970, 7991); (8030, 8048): -0.13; 16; 19.2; 17.4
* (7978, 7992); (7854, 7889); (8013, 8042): 0.14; 17.1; 16.1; 18.8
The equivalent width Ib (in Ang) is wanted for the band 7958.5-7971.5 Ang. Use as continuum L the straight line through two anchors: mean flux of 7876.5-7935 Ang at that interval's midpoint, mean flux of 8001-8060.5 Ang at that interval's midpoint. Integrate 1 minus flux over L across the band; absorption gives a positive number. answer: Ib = 1.3 Ang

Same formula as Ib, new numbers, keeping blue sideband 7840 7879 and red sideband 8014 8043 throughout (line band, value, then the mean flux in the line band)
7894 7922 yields -0.5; 17.5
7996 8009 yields 1.2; 16.7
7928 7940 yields 0.6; 16.7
